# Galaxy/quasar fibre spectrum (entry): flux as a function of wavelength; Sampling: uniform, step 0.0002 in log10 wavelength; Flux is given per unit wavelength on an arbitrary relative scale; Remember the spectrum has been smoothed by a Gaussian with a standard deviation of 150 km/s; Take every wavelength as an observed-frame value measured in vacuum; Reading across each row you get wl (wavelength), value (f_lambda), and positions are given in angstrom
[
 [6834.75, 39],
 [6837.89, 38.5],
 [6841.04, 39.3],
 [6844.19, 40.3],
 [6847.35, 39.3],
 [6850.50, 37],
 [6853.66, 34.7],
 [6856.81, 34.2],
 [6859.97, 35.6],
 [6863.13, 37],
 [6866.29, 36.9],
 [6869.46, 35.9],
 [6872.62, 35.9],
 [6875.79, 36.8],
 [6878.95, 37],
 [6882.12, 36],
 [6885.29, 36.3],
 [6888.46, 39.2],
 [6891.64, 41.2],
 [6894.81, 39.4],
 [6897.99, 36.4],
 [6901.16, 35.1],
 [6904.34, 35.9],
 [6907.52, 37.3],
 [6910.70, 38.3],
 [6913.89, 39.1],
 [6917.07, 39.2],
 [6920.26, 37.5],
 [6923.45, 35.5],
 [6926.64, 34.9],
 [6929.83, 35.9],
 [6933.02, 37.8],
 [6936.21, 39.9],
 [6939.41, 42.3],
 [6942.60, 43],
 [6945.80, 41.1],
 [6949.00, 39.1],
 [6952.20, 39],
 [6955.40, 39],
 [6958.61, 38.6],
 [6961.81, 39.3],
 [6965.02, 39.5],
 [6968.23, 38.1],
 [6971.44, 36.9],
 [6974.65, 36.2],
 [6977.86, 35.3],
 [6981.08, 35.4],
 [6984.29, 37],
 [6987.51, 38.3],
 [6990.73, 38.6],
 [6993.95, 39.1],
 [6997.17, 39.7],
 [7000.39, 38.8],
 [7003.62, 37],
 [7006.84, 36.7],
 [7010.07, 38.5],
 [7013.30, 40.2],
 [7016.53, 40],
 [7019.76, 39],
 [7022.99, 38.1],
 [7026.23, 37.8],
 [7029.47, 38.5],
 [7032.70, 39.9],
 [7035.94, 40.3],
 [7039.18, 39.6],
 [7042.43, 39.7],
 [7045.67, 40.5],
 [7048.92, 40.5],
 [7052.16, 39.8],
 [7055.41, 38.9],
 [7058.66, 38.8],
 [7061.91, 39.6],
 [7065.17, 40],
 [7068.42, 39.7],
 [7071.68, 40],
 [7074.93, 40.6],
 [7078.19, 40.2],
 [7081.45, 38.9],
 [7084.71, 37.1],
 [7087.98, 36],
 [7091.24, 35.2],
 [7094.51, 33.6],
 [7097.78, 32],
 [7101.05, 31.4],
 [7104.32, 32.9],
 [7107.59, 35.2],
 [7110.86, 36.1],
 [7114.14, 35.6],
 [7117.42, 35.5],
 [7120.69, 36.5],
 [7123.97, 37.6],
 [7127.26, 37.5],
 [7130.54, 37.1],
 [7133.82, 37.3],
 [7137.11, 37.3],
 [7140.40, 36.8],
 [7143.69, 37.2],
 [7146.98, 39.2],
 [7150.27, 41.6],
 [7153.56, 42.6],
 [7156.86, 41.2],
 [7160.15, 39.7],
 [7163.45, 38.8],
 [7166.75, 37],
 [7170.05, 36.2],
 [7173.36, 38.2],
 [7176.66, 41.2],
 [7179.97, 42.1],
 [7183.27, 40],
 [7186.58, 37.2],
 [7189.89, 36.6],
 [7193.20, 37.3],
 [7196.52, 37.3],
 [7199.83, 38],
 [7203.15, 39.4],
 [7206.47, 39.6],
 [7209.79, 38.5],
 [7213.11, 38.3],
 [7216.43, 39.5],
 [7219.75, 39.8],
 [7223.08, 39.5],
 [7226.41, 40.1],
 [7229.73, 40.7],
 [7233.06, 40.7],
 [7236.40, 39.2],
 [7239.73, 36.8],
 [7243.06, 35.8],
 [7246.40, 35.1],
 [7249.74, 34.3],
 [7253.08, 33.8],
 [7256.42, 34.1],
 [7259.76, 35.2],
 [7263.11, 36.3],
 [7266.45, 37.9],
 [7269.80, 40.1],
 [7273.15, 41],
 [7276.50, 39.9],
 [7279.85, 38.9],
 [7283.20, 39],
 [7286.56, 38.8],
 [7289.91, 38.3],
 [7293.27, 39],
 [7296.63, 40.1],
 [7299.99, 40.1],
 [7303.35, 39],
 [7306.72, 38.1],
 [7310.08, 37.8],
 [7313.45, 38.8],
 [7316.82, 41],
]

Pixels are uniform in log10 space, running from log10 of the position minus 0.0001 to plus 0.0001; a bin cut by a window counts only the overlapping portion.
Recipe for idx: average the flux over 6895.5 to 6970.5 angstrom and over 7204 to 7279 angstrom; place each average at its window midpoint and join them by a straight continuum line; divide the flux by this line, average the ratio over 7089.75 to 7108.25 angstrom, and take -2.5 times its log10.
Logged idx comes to 0.15 mag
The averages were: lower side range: 38.3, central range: 33.3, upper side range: 38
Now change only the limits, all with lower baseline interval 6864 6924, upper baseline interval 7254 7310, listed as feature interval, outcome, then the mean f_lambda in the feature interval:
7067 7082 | -0.06 mag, 40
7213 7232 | -0.04 mag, 39.8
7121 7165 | -0.02 mag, 38.7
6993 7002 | -0.05 mag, 39.2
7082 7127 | 0.08 mag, 35.1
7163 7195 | -0.01 mag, 38.4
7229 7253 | 0.03 mag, 37.1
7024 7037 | -0.04 mag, 39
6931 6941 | -0.07 mag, 39.8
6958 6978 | -0.01 mag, 37.8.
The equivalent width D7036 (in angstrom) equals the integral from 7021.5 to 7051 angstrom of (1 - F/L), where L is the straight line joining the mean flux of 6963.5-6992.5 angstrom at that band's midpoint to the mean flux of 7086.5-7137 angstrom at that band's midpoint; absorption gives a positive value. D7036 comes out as -2.4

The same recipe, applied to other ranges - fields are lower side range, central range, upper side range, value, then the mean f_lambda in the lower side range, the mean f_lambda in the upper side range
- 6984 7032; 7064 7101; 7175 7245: 1.4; 38.6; 38.9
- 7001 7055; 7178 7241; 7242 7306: -1.5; 39.1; 37.7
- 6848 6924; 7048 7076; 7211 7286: -1.7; 37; 38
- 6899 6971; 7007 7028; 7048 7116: -0.6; 38.4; 37.2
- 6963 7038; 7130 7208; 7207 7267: -2.0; 38.2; 37.6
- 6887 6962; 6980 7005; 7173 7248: 0.3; 38.5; 38.7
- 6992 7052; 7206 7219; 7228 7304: -0.2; 39.1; 38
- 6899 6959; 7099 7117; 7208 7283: 1.8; 38.3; 38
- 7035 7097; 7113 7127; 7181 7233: 0.9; 38.8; 38.9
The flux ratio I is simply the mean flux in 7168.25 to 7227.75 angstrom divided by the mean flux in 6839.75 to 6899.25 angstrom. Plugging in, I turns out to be 1.04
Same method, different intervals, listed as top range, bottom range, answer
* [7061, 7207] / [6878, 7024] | 0.99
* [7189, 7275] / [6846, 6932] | 1.03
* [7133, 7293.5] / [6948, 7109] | 1.01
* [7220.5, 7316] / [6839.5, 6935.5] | 1.03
